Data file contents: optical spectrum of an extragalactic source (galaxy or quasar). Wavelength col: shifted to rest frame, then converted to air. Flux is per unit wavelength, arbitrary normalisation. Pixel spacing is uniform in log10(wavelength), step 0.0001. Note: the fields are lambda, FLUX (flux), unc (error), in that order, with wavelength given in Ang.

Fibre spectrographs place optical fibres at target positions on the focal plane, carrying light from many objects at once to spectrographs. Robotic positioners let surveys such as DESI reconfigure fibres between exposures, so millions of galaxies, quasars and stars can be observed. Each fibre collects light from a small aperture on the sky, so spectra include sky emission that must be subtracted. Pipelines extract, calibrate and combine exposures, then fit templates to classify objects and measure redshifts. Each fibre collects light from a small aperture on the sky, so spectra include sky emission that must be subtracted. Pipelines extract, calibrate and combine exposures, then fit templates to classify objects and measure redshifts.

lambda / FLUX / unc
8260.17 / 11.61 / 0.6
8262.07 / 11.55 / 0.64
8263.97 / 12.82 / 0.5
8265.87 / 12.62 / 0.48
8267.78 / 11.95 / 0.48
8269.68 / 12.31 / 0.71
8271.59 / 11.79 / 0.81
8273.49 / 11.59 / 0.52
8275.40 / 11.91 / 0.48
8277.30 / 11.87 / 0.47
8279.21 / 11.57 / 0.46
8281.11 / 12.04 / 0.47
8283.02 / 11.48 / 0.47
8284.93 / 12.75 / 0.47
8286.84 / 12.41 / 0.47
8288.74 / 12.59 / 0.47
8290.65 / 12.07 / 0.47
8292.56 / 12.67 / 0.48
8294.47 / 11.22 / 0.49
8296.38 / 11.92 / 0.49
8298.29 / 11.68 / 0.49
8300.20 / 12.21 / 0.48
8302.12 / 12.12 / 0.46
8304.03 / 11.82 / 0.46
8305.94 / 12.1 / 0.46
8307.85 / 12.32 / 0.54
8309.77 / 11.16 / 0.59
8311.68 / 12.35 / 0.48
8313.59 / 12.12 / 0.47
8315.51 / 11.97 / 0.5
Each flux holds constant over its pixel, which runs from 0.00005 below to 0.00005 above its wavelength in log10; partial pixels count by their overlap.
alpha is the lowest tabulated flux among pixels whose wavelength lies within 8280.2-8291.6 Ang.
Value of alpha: 11.48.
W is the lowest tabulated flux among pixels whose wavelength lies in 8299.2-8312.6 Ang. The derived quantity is 11.16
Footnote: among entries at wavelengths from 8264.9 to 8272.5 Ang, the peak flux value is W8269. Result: 12.62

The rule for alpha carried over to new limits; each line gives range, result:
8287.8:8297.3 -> 11.22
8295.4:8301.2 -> 11.68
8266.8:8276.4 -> 11.59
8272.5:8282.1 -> 11.57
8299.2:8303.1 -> 12.12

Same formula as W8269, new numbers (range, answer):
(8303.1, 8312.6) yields 12.35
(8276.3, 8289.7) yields 12.75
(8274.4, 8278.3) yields 11.91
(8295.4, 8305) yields 12.21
